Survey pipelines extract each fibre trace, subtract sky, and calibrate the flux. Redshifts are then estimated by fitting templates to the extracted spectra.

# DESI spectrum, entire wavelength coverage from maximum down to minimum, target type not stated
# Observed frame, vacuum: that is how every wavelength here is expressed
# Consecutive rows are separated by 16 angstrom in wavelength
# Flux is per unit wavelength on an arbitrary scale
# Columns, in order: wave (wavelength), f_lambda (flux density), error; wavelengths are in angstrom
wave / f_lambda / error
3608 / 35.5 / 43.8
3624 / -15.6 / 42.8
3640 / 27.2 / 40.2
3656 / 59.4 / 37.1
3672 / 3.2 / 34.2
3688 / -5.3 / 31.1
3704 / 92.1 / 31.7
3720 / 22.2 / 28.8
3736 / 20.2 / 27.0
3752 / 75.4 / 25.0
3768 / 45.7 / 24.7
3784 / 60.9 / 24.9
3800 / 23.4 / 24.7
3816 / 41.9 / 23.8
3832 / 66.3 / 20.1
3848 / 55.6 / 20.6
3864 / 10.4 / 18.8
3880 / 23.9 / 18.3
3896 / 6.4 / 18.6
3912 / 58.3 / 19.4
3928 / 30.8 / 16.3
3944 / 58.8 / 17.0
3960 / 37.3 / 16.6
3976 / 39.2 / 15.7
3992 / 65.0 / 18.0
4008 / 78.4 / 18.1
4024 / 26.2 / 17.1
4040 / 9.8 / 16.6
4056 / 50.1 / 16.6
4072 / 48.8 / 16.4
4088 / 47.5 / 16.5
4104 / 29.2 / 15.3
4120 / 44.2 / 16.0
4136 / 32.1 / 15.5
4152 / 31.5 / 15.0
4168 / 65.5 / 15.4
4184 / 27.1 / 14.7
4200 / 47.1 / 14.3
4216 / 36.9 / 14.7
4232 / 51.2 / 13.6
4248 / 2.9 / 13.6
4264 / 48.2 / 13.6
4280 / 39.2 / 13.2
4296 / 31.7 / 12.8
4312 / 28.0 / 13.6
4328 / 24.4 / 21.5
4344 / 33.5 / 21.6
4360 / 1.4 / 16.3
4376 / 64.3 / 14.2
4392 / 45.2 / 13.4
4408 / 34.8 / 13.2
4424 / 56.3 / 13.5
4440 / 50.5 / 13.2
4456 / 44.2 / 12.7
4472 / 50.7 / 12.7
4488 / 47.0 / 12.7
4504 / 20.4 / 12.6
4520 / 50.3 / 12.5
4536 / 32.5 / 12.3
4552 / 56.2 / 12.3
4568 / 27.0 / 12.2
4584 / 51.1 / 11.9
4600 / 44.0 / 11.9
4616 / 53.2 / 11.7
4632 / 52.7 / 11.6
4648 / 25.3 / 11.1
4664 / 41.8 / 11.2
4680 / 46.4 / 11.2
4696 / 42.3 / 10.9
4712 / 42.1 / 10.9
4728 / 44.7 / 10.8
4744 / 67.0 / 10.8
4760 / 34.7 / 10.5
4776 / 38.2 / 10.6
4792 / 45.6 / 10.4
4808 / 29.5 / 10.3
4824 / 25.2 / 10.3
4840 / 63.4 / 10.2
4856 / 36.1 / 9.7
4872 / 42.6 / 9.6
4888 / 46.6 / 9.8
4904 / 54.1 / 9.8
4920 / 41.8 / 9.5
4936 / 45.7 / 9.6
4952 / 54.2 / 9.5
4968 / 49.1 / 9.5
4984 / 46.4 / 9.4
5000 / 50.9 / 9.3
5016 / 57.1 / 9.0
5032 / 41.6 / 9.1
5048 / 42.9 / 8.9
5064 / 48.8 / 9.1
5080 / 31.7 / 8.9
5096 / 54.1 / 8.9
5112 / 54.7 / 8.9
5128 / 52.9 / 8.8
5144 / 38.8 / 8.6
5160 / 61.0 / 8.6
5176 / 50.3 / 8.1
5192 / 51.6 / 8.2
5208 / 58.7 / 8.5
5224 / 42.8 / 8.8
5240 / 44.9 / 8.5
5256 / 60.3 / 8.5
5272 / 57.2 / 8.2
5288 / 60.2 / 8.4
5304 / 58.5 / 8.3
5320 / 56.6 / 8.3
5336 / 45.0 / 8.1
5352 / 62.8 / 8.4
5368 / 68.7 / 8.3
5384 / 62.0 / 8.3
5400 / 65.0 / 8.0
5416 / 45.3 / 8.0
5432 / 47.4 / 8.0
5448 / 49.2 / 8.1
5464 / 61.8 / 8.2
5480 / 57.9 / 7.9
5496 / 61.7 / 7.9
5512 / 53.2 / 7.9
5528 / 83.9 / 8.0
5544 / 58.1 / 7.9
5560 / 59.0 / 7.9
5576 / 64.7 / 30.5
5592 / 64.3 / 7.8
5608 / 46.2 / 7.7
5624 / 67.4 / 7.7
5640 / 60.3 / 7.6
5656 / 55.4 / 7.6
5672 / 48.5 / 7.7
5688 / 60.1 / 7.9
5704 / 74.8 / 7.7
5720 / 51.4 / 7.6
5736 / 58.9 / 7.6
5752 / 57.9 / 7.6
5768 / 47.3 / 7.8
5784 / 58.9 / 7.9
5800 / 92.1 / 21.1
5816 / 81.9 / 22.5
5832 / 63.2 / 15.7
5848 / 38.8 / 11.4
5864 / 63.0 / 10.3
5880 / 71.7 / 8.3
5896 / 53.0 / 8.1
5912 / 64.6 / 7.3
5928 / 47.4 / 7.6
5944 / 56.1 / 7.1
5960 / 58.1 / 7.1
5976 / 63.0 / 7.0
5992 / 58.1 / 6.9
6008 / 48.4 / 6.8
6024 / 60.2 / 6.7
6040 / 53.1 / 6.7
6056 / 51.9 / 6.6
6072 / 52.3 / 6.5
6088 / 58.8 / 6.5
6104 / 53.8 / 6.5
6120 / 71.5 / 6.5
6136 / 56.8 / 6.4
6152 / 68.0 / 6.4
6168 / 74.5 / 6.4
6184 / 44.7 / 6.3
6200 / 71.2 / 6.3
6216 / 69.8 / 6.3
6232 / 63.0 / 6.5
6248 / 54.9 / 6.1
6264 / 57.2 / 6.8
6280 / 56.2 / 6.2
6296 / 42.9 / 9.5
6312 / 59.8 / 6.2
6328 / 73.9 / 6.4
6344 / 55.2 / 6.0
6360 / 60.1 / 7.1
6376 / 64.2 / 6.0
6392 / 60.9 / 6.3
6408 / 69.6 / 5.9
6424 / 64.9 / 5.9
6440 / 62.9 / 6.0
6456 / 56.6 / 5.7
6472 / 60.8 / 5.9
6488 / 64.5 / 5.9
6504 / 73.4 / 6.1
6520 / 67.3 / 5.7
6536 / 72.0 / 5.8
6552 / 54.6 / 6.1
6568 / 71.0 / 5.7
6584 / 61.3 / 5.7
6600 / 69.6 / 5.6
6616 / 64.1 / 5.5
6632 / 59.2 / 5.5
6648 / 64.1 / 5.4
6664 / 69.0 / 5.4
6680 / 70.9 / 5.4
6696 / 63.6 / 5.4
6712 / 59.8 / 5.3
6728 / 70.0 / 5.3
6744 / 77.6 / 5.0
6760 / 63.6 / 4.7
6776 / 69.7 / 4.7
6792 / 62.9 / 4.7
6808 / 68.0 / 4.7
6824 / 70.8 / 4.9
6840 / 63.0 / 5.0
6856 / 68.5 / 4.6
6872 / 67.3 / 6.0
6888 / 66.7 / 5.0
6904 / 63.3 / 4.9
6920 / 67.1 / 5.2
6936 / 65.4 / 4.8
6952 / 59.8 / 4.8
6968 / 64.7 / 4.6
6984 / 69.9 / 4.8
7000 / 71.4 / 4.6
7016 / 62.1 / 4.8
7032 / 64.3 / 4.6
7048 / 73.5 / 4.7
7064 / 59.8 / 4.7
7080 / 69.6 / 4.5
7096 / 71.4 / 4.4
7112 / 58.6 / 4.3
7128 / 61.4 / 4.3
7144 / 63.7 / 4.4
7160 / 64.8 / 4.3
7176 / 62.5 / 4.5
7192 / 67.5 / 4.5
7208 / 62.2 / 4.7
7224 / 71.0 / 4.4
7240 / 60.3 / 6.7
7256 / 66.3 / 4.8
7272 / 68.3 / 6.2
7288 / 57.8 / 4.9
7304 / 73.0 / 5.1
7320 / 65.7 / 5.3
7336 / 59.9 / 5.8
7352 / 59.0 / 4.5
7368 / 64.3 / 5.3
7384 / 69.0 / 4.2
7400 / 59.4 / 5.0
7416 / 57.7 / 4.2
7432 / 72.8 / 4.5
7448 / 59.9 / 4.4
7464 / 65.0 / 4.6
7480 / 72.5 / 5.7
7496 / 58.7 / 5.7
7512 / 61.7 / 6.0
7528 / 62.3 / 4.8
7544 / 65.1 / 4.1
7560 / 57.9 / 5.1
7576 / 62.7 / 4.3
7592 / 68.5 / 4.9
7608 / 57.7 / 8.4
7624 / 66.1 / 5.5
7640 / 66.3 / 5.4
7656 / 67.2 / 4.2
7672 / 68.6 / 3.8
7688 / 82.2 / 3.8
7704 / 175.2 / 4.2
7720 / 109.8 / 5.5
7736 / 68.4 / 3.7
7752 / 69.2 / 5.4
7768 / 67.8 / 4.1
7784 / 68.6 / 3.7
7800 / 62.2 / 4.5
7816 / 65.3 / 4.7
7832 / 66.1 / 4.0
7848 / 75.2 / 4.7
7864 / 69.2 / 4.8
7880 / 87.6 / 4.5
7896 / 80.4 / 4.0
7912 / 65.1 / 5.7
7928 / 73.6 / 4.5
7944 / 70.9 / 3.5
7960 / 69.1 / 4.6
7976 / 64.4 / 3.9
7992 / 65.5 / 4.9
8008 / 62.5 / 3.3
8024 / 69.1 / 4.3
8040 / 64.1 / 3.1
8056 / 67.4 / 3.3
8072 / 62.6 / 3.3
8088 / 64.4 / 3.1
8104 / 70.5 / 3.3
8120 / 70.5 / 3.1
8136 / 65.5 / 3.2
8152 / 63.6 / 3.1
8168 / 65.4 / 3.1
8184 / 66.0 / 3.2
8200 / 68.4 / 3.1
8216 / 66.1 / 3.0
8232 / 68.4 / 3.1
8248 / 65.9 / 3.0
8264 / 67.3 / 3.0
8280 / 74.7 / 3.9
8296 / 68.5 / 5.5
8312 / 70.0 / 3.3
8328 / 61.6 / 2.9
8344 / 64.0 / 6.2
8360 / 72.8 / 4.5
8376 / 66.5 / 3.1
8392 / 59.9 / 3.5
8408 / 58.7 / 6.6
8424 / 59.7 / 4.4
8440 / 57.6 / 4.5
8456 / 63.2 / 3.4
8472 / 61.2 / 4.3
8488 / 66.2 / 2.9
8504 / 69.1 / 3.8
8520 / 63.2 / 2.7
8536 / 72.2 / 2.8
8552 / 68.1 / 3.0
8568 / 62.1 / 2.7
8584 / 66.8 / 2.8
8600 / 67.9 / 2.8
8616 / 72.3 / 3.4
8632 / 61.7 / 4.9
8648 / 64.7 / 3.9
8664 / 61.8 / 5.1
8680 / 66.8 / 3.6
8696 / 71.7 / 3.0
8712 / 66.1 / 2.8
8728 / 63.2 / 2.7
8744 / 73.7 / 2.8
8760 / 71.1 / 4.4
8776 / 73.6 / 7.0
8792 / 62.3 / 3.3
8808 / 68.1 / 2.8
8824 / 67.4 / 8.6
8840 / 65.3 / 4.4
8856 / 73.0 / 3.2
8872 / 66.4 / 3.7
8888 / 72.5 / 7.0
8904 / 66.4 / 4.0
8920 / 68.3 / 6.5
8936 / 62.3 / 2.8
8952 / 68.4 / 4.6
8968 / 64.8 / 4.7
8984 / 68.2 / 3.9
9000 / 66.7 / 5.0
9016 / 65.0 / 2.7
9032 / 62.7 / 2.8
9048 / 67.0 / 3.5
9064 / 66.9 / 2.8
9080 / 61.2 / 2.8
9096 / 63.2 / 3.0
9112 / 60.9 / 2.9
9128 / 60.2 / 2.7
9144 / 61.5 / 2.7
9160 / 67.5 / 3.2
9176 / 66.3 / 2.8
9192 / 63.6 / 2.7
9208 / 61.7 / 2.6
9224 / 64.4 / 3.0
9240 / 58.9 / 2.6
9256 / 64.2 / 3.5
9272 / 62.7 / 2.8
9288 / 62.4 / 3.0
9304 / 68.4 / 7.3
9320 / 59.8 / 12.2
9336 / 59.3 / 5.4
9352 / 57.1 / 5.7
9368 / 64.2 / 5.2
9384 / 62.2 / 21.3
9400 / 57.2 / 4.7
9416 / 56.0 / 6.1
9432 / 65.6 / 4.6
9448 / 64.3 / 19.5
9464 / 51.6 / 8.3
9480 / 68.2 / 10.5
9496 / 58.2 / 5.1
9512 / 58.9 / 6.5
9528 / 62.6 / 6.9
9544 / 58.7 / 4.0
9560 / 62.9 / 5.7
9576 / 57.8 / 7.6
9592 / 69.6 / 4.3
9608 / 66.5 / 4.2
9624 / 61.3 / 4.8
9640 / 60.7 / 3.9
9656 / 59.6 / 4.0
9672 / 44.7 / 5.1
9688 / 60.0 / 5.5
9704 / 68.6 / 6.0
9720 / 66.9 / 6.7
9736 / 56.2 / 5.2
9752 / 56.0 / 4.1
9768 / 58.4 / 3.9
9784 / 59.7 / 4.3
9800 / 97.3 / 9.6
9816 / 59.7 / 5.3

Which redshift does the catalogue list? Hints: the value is 0.173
